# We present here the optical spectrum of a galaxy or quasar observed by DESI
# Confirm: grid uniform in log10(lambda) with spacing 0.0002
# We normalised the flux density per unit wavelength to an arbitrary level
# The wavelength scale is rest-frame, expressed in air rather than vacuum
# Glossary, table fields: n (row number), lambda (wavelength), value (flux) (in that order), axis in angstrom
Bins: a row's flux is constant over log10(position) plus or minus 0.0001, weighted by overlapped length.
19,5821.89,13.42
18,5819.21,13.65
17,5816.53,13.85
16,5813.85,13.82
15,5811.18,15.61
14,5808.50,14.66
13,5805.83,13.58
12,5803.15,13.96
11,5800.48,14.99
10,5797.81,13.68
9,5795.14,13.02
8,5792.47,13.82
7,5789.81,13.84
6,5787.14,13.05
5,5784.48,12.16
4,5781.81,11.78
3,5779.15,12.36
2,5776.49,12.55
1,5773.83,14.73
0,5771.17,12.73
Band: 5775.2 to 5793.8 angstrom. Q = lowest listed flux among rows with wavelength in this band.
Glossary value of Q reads 11.78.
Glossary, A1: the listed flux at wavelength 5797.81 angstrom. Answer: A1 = 13.68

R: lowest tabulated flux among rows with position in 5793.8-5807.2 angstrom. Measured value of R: 13.02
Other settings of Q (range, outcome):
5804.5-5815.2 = 13.58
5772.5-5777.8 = 12.55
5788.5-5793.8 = 13.82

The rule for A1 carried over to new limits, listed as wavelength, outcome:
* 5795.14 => 13.02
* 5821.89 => 13.42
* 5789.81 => 13.84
